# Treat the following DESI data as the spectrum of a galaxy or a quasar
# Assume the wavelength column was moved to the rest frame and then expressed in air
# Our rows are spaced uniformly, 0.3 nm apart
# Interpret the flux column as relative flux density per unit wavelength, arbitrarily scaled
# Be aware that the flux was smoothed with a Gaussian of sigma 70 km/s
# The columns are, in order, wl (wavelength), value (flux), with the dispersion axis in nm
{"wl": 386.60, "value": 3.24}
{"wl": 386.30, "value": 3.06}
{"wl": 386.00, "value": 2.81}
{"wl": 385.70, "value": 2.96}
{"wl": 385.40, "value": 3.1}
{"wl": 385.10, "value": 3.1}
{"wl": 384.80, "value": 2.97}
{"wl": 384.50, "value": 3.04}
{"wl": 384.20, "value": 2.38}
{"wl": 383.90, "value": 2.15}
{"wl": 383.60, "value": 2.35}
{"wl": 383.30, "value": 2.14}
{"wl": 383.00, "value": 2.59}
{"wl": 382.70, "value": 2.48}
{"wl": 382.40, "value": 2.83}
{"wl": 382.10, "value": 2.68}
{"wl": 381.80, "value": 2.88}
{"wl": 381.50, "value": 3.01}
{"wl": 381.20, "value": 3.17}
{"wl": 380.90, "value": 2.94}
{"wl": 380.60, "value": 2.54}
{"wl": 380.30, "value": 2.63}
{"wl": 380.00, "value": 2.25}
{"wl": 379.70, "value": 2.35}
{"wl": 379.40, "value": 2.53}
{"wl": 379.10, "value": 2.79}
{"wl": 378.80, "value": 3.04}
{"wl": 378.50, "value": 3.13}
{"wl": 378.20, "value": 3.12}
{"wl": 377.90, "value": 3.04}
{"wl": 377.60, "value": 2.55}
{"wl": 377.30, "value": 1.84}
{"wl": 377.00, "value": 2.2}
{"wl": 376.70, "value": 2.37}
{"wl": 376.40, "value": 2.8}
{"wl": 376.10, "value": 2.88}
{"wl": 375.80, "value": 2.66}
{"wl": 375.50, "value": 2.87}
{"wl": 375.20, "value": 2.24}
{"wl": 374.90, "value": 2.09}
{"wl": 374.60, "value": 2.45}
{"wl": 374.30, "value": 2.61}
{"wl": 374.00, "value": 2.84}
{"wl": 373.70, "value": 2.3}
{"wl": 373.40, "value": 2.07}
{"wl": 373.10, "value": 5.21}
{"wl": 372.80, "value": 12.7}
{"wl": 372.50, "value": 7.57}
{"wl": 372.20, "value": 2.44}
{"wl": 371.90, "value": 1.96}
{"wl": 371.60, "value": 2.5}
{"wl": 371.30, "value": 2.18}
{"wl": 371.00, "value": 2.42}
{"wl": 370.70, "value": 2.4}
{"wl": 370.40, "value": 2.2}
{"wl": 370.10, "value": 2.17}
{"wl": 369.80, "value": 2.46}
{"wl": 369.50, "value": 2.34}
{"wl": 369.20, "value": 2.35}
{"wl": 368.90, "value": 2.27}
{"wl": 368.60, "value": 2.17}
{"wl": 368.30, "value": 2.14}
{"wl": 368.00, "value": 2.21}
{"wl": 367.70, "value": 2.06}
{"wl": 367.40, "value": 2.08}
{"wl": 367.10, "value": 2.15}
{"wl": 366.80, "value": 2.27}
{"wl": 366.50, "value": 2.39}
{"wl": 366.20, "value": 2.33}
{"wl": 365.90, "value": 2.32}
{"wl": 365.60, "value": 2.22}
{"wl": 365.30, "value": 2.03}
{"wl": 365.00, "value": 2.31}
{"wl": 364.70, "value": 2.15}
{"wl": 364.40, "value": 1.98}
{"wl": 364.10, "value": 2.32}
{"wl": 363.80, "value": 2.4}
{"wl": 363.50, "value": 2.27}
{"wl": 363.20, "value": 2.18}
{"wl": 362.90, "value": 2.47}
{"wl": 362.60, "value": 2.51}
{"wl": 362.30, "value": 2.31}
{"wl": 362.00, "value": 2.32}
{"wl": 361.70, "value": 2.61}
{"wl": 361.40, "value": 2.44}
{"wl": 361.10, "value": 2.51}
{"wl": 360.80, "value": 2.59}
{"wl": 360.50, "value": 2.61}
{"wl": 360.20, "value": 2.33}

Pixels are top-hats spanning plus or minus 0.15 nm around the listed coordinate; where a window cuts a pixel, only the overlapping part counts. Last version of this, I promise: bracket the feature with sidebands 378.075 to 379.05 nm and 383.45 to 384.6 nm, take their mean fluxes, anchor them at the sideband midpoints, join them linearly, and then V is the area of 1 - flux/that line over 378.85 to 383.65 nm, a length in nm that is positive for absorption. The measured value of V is 0.19 nm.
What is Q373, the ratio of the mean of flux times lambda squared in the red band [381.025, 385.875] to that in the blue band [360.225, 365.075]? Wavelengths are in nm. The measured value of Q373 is 1.3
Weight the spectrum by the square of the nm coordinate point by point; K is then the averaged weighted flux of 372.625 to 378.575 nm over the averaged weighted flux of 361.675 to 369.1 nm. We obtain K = 1.51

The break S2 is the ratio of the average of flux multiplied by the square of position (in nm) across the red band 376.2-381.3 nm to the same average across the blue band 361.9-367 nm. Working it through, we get 1.26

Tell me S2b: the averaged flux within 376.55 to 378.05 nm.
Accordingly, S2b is 2.4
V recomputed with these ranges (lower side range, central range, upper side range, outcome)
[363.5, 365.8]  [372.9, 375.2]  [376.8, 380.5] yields -0.46 nm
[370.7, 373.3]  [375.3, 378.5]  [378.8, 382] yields 0.72 nm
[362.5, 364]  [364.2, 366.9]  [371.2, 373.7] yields 0.62 nm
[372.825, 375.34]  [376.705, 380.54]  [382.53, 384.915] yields 0.36 nm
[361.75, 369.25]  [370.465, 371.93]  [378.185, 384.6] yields 0.05 nm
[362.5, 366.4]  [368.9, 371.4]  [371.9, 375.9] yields 0.68 nm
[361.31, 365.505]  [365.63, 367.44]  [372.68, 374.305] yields 0.45 nm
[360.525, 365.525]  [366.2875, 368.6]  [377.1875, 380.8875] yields 0.23 nm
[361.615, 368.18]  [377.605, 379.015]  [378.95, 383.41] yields -0.23 nm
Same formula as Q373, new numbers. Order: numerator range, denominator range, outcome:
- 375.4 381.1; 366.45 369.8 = 1.26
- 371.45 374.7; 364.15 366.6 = 1.92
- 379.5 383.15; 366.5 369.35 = 1.32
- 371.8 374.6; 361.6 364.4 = 1.95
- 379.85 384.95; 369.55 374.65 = 0.81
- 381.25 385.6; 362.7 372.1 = 1.31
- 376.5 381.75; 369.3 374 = 0.80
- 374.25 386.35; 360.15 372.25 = 1.25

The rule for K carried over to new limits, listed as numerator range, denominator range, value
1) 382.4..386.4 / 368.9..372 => 1.26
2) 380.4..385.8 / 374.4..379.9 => 1.08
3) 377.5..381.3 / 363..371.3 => 1.32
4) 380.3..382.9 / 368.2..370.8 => 1.31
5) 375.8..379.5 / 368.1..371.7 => 1.22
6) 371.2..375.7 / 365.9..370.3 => 1.65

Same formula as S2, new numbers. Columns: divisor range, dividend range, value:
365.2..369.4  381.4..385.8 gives 1.33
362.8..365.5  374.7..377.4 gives 1.17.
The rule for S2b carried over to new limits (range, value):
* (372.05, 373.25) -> 6.98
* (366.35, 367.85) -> 2.19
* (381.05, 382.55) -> 2.91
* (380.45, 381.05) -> 2.74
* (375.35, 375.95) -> 2.77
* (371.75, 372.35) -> 2.2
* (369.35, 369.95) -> 2.4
